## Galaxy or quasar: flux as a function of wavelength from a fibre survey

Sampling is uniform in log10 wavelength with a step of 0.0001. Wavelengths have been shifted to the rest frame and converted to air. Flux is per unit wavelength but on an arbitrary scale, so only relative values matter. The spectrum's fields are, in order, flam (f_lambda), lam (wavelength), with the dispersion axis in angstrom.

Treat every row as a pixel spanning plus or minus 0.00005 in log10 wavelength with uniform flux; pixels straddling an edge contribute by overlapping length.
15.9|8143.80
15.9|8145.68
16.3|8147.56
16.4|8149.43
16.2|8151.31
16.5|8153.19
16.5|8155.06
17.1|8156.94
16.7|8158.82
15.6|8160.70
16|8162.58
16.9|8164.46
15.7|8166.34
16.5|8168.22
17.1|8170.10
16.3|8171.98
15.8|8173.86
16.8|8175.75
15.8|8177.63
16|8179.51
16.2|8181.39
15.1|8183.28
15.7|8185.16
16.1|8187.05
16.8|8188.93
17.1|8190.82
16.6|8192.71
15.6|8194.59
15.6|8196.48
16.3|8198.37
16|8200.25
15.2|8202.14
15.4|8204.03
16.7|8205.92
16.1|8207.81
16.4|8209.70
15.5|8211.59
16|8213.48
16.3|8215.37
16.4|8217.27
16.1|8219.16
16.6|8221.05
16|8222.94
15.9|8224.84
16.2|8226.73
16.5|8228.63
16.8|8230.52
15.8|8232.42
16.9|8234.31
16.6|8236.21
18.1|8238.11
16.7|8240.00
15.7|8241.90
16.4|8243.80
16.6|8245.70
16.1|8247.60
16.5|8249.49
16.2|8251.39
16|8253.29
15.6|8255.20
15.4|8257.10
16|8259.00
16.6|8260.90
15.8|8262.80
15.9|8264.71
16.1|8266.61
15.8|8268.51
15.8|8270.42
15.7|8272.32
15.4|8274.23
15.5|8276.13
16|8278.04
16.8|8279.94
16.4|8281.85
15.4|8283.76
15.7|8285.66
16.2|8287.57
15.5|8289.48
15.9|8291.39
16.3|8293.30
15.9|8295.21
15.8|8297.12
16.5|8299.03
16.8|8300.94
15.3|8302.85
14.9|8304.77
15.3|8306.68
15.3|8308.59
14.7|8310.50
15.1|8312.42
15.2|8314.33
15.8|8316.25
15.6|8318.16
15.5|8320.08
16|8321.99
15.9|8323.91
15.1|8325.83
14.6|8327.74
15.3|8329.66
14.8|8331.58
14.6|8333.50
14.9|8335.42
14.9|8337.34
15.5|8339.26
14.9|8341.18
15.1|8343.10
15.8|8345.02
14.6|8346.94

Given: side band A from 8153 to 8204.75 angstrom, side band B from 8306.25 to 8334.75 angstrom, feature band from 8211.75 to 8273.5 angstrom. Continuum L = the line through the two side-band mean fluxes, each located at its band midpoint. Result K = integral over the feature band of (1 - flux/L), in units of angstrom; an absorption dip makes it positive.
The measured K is -1.8 angstrom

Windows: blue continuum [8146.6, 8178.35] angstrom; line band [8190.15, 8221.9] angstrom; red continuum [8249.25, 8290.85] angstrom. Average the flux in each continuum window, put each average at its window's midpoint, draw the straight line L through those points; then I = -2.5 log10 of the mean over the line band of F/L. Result 0.005 mag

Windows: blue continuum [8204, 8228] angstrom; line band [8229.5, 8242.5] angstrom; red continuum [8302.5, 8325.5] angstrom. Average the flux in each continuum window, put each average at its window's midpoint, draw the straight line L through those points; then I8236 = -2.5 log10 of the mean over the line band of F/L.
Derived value -0.05 mag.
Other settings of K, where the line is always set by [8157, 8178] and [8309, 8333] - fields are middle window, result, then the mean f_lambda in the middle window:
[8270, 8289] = -0.38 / 15.9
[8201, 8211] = 0.08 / 15.9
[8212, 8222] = -0.15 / 16.2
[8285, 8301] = -0.58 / 16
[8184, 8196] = -0.06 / 16.3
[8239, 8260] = -0.45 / 16.1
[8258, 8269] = -0.25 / 16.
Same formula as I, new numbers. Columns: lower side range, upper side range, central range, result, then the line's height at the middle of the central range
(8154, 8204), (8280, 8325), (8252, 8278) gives 0.00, 15.9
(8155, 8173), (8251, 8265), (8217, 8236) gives -0.02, 16.1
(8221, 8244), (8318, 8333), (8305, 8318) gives 0.02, 15.5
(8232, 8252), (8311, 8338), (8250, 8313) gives 0.01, 15.9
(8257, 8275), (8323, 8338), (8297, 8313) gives -0.01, 15.4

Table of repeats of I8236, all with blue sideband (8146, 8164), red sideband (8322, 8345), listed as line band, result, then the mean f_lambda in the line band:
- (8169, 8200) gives -0.002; 16.2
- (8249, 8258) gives -0.015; 15.9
